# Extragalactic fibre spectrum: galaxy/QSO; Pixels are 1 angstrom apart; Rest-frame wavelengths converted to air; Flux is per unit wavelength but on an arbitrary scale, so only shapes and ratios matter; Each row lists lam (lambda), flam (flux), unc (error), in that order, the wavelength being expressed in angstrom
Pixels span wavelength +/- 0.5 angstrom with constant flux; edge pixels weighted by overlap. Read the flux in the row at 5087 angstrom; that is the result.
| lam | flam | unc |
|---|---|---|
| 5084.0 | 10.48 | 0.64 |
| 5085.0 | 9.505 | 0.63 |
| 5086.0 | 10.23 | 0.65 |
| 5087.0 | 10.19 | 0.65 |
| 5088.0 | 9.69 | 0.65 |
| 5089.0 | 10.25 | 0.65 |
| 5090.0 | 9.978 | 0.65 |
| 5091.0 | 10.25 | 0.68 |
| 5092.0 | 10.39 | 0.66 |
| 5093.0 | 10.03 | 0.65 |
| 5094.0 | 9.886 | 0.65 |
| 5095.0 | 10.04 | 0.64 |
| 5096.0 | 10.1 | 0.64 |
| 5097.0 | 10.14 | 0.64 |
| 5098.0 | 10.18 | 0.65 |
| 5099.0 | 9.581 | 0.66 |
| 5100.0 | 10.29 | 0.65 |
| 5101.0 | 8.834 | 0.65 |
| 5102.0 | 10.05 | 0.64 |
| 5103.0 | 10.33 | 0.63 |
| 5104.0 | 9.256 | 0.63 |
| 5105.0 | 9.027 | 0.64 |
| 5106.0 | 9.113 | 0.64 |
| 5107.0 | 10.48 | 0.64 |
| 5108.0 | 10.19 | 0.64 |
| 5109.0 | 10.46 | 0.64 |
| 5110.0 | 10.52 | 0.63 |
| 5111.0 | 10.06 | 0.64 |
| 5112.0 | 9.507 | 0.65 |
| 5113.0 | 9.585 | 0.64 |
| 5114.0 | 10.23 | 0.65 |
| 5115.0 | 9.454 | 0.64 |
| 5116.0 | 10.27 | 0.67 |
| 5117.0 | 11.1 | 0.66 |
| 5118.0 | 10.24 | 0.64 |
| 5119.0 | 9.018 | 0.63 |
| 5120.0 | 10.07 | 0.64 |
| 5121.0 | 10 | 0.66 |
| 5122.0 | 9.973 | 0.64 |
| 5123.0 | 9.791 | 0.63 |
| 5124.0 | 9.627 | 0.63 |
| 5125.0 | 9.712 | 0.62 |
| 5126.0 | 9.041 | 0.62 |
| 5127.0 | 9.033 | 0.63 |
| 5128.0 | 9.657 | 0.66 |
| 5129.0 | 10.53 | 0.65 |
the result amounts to 10.19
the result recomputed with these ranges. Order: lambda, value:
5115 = 9.454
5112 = 9.507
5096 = 10.1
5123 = 9.791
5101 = 8.834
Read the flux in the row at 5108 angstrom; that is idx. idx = 10.19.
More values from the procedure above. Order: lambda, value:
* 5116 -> 10.27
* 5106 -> 9.113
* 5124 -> 9.627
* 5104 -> 9.256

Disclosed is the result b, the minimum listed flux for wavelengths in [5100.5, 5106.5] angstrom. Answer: 8.834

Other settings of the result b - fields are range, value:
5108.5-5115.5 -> 9.454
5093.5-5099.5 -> 9.581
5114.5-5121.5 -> 9.018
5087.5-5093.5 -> 9.69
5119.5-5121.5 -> 10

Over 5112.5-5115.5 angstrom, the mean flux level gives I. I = 9.76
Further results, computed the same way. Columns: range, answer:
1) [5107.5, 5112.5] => 10.1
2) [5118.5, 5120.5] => 9.54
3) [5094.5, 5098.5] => 10.1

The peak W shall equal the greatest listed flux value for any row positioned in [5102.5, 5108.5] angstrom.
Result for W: 10.48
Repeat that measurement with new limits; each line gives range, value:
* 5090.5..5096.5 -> 10.39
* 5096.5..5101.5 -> 10.29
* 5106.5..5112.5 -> 10.52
